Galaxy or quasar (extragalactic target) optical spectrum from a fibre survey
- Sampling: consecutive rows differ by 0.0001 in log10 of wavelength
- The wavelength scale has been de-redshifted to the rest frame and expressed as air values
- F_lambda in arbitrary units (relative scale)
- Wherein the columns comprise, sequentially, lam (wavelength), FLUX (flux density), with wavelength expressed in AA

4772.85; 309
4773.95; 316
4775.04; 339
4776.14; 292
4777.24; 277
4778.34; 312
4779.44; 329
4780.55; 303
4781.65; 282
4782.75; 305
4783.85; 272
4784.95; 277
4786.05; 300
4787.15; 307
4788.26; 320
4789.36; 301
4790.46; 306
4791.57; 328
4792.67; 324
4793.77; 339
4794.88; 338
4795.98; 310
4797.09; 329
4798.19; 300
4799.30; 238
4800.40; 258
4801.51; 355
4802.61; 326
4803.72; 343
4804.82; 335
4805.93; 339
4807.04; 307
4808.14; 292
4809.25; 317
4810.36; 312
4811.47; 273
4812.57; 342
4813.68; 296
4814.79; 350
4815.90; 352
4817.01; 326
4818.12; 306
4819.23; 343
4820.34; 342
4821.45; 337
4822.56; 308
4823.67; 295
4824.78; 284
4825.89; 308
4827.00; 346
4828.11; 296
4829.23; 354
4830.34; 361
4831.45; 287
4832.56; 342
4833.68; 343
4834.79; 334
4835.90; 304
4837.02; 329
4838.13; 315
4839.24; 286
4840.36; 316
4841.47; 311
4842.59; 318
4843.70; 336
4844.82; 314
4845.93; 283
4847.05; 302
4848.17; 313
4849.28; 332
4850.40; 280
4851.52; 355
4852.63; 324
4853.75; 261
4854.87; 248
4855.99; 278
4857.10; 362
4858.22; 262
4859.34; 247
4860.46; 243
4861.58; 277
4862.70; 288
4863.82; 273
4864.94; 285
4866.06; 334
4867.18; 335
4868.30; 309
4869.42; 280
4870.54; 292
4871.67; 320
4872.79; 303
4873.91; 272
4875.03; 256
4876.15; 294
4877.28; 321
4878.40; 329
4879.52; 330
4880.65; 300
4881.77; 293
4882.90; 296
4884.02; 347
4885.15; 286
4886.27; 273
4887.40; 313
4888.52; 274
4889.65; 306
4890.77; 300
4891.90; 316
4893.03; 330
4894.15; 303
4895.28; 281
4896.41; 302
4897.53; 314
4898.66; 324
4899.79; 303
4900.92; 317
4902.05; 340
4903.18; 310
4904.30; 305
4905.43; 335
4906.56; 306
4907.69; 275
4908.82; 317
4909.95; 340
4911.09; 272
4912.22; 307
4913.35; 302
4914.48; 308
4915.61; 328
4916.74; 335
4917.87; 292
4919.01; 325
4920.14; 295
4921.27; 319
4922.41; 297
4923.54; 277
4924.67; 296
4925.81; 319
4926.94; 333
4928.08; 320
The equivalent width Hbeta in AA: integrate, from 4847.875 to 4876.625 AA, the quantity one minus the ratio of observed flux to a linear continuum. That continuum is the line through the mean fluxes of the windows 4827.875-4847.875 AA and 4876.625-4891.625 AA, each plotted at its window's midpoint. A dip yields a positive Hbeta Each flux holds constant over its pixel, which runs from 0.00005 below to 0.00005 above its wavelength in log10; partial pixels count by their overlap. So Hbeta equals 1.7 AA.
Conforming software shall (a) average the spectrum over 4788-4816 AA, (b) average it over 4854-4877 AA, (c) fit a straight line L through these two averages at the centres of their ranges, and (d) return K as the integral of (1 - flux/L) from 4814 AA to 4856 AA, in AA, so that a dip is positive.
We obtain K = -2.1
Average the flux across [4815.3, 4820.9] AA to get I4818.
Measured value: 334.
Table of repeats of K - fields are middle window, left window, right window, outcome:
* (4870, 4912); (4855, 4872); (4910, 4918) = -0.6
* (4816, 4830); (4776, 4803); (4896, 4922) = -0.7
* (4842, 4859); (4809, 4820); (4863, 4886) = 0.4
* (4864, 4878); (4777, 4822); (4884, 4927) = 0.4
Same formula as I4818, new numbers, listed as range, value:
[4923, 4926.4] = 298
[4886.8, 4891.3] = 298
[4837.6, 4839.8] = 301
